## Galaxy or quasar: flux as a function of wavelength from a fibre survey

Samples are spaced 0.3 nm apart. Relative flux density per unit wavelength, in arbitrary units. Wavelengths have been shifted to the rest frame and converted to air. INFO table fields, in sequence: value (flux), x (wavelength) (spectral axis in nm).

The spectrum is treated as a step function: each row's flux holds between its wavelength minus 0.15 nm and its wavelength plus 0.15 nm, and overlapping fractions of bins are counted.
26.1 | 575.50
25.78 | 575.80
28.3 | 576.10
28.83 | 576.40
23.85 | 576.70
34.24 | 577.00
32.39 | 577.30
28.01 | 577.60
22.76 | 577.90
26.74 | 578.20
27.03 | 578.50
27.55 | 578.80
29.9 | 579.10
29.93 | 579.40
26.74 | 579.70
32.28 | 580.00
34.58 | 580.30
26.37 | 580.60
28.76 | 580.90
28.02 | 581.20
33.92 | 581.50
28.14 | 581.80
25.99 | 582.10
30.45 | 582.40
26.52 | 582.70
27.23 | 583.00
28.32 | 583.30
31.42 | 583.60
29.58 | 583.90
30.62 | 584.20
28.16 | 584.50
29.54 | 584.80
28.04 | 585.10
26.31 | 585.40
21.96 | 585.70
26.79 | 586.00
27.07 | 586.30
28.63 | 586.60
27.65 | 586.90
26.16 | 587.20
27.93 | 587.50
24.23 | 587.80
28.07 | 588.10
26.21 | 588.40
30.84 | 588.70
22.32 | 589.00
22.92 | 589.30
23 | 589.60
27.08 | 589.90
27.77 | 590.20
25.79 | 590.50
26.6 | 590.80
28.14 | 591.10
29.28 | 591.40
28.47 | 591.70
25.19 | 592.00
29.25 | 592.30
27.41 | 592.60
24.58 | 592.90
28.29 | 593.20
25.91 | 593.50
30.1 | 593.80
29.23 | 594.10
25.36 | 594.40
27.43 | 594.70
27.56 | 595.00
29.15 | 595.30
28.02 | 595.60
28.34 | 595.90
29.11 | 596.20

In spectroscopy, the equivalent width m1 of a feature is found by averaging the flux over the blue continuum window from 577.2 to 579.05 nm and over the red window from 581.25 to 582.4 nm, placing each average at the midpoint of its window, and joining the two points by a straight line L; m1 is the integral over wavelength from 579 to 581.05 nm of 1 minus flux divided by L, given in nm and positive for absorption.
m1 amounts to -0.10 nm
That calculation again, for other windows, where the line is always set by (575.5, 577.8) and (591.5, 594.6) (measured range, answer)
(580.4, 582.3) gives -0.04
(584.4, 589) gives 0.13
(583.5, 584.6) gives -0.08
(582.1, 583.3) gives 0.01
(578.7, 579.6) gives -0.02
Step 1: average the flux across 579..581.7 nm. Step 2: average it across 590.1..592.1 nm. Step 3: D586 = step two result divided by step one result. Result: 0.9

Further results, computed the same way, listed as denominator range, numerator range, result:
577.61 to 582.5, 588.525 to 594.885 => 0.94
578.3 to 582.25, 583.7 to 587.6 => 0.95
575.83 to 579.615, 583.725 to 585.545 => 1.02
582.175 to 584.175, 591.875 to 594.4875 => 0.94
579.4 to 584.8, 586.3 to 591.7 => 0.91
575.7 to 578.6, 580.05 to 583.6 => 1.05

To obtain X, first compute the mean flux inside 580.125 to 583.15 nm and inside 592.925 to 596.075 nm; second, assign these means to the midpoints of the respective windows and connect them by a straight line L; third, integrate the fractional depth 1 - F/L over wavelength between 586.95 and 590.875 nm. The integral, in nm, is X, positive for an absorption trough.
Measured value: 0.31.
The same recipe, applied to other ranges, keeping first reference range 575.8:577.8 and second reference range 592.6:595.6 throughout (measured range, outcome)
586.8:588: 0.07 nm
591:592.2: 0.00 nm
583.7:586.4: 0.06 nm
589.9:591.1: 0.04 nm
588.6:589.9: 0.14 nm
